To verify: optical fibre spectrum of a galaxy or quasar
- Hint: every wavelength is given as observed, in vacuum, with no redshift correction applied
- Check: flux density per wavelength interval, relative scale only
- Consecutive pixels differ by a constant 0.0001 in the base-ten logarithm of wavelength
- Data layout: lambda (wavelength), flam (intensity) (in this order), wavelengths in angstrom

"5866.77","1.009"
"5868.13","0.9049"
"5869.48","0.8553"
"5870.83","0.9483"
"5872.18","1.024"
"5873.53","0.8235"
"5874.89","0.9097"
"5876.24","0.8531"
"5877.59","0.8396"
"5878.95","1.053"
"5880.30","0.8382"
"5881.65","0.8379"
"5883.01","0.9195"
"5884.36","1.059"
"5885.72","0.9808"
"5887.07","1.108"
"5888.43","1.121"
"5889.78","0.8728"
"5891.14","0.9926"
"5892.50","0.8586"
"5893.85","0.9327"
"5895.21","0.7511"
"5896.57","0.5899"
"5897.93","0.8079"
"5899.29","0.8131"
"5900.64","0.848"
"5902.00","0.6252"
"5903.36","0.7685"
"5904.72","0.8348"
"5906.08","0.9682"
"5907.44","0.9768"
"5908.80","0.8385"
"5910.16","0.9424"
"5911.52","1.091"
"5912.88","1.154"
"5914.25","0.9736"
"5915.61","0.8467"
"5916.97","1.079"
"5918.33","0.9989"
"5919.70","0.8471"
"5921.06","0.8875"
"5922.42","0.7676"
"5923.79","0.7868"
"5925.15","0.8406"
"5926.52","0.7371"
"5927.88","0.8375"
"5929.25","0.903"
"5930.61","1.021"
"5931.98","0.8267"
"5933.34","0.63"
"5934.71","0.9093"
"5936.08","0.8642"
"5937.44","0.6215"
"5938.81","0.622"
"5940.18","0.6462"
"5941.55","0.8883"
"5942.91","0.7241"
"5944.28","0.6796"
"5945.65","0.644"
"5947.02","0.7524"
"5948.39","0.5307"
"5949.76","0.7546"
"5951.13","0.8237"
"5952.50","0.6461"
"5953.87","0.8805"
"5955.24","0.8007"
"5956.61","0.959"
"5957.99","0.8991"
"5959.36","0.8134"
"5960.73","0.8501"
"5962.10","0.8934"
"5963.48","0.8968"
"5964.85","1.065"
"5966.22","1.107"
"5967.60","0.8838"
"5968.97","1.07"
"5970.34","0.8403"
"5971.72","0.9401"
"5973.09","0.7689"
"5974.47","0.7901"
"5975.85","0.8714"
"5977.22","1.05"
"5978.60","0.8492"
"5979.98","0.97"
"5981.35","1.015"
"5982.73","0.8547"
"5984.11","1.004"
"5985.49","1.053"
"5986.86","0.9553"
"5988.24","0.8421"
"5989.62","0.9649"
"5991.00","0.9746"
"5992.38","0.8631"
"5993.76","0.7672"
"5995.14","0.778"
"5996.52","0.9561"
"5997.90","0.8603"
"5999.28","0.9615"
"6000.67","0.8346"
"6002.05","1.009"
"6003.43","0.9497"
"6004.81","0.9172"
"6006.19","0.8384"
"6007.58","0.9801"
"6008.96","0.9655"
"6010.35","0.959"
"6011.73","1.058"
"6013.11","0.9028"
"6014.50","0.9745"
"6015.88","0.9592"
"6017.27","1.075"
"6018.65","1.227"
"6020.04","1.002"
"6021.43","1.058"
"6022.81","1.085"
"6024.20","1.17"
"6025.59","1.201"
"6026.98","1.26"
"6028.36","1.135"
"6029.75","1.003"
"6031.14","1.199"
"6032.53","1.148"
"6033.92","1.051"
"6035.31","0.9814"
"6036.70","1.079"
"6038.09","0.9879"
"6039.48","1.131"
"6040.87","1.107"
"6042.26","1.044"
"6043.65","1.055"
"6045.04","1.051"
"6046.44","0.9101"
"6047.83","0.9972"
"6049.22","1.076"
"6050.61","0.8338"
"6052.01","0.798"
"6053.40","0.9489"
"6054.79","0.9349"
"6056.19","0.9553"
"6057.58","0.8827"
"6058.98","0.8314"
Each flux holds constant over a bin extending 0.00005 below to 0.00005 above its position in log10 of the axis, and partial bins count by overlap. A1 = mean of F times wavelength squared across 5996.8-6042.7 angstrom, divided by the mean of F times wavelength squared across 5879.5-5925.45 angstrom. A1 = 1.2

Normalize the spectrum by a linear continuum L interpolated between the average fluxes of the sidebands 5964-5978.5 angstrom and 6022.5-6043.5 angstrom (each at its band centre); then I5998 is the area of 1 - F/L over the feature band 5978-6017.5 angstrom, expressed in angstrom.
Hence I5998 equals 2.9 angstrom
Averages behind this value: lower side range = 0.935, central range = 0.933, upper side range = 1.1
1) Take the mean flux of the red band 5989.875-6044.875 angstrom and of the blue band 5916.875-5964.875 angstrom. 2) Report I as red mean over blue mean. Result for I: 1.25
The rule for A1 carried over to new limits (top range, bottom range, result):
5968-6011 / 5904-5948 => 1.11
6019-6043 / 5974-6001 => 1.22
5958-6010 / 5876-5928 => 1.06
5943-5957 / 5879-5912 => 0.85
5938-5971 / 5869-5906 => 0.95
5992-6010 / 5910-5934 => 1.03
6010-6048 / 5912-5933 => 1.23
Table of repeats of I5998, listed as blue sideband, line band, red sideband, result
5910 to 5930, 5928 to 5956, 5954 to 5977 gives 4.58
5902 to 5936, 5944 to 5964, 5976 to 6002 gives 2.55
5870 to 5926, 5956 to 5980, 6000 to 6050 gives 1.50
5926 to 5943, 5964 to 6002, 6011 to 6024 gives 0.51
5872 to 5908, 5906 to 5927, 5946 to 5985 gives -0.90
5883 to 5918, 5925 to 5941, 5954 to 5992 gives 2.29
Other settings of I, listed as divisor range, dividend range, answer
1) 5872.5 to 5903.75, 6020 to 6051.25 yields 1.21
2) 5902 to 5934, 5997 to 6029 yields 1.14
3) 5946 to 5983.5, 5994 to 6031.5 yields 1.16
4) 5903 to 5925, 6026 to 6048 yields 1.16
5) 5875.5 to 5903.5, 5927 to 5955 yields 0.86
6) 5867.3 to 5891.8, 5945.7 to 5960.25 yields 0.83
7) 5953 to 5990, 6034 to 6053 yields 1.09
